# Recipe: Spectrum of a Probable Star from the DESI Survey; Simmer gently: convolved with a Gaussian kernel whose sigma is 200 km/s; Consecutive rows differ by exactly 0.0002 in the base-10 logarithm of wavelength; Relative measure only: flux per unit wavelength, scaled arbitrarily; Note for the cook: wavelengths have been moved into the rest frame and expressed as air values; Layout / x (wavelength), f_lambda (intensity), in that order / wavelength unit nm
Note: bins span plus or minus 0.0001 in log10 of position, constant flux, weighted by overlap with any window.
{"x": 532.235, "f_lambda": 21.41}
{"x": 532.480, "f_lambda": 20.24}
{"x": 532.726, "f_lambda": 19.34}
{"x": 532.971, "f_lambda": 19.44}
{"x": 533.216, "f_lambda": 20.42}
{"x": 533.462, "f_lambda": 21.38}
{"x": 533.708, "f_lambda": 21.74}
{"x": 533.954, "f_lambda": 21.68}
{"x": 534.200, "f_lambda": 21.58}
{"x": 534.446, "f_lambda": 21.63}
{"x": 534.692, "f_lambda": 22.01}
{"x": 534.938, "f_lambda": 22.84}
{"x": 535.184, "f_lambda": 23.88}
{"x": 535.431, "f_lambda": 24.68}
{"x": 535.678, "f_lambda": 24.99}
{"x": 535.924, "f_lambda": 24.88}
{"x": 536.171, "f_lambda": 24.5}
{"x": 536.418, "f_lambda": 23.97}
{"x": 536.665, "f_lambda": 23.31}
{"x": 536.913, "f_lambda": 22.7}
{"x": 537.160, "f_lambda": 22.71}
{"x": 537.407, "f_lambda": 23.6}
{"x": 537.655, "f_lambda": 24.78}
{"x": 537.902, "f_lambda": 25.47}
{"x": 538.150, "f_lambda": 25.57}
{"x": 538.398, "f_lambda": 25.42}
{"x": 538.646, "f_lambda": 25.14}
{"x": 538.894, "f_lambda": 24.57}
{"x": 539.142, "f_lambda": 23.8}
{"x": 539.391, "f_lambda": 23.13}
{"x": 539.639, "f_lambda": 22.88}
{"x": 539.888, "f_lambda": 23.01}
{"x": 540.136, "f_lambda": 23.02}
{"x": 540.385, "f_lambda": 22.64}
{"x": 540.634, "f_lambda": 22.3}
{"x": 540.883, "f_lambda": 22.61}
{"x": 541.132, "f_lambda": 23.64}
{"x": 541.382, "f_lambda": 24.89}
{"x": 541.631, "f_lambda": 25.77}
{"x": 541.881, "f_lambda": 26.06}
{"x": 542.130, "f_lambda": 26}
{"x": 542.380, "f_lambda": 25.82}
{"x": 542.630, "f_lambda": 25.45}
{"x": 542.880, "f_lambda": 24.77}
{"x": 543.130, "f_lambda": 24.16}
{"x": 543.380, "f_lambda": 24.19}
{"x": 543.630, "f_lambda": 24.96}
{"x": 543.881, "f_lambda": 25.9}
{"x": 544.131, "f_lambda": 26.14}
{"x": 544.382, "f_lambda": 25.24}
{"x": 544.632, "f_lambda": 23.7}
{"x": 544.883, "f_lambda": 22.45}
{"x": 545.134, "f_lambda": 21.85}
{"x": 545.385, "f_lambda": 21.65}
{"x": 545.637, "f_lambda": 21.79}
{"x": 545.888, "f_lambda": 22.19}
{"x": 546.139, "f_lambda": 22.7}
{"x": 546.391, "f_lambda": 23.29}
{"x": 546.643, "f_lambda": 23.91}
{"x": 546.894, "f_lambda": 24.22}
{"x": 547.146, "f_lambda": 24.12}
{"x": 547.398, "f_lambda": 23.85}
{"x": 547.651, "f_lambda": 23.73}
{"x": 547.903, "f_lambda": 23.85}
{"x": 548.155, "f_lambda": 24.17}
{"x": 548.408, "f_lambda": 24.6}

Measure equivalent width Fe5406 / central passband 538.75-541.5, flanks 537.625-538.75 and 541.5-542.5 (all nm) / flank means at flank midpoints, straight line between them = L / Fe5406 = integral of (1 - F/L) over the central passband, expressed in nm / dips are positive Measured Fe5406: 0.25 nm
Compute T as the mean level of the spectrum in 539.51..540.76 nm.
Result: 22.8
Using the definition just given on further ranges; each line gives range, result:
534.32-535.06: 22.2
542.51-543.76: 24.7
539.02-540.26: 23.2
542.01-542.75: 25.7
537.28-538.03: 24.6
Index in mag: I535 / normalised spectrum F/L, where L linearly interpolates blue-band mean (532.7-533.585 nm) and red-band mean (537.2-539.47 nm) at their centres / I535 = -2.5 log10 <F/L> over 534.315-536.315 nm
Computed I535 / -0.08 mag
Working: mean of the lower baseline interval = 20.2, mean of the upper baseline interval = 24.6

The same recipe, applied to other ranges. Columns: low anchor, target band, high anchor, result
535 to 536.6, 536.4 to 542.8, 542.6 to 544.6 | 0.02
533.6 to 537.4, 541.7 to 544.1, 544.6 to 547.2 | -0.11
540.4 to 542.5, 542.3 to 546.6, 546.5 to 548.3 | 0.02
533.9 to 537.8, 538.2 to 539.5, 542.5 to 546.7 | -0.04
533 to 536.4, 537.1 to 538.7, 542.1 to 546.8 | -0.07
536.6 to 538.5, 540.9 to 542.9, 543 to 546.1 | -0.06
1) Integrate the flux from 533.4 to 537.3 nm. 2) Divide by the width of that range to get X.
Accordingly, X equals 23.1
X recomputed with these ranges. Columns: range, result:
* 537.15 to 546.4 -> 24.1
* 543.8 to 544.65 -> 25.4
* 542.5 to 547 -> 23.8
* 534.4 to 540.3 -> 23.9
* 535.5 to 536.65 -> 24.5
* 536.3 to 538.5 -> 24.2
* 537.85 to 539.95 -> 24.3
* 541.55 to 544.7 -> 25.3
